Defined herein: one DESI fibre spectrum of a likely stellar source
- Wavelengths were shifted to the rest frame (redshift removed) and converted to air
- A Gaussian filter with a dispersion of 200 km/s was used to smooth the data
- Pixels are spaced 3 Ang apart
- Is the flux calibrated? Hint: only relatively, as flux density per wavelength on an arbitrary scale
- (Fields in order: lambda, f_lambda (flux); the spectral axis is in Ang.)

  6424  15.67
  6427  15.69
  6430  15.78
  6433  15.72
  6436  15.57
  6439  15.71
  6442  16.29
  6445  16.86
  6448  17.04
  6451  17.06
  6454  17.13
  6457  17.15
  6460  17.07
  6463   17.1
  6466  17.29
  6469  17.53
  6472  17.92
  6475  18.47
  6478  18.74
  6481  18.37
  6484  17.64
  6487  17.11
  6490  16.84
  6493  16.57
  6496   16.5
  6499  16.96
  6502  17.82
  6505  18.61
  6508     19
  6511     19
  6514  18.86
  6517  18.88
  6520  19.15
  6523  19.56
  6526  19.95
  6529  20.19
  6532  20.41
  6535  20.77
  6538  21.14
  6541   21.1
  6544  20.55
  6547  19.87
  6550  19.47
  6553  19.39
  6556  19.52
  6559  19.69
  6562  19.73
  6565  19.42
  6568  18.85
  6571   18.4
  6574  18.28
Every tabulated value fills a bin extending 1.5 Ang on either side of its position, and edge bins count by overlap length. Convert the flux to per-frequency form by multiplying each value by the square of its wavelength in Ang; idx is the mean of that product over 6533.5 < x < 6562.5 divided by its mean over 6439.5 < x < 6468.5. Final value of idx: 1.22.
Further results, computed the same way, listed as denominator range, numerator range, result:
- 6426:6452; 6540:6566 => 1.27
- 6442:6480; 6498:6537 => 1.12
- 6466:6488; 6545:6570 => 1.11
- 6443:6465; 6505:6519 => 1.13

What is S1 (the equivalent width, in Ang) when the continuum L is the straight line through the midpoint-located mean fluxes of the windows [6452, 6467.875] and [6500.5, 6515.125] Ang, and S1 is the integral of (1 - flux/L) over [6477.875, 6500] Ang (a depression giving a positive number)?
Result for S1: 1.0 Ang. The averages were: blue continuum 17.2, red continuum 18.7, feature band 17.3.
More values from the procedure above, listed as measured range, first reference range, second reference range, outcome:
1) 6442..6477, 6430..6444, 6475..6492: -1.1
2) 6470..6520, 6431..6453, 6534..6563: 0.6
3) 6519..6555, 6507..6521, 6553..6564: -1.6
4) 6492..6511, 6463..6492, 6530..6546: 1.2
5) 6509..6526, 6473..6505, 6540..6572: -0.7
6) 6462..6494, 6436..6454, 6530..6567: 0.1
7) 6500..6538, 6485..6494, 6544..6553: -2.2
